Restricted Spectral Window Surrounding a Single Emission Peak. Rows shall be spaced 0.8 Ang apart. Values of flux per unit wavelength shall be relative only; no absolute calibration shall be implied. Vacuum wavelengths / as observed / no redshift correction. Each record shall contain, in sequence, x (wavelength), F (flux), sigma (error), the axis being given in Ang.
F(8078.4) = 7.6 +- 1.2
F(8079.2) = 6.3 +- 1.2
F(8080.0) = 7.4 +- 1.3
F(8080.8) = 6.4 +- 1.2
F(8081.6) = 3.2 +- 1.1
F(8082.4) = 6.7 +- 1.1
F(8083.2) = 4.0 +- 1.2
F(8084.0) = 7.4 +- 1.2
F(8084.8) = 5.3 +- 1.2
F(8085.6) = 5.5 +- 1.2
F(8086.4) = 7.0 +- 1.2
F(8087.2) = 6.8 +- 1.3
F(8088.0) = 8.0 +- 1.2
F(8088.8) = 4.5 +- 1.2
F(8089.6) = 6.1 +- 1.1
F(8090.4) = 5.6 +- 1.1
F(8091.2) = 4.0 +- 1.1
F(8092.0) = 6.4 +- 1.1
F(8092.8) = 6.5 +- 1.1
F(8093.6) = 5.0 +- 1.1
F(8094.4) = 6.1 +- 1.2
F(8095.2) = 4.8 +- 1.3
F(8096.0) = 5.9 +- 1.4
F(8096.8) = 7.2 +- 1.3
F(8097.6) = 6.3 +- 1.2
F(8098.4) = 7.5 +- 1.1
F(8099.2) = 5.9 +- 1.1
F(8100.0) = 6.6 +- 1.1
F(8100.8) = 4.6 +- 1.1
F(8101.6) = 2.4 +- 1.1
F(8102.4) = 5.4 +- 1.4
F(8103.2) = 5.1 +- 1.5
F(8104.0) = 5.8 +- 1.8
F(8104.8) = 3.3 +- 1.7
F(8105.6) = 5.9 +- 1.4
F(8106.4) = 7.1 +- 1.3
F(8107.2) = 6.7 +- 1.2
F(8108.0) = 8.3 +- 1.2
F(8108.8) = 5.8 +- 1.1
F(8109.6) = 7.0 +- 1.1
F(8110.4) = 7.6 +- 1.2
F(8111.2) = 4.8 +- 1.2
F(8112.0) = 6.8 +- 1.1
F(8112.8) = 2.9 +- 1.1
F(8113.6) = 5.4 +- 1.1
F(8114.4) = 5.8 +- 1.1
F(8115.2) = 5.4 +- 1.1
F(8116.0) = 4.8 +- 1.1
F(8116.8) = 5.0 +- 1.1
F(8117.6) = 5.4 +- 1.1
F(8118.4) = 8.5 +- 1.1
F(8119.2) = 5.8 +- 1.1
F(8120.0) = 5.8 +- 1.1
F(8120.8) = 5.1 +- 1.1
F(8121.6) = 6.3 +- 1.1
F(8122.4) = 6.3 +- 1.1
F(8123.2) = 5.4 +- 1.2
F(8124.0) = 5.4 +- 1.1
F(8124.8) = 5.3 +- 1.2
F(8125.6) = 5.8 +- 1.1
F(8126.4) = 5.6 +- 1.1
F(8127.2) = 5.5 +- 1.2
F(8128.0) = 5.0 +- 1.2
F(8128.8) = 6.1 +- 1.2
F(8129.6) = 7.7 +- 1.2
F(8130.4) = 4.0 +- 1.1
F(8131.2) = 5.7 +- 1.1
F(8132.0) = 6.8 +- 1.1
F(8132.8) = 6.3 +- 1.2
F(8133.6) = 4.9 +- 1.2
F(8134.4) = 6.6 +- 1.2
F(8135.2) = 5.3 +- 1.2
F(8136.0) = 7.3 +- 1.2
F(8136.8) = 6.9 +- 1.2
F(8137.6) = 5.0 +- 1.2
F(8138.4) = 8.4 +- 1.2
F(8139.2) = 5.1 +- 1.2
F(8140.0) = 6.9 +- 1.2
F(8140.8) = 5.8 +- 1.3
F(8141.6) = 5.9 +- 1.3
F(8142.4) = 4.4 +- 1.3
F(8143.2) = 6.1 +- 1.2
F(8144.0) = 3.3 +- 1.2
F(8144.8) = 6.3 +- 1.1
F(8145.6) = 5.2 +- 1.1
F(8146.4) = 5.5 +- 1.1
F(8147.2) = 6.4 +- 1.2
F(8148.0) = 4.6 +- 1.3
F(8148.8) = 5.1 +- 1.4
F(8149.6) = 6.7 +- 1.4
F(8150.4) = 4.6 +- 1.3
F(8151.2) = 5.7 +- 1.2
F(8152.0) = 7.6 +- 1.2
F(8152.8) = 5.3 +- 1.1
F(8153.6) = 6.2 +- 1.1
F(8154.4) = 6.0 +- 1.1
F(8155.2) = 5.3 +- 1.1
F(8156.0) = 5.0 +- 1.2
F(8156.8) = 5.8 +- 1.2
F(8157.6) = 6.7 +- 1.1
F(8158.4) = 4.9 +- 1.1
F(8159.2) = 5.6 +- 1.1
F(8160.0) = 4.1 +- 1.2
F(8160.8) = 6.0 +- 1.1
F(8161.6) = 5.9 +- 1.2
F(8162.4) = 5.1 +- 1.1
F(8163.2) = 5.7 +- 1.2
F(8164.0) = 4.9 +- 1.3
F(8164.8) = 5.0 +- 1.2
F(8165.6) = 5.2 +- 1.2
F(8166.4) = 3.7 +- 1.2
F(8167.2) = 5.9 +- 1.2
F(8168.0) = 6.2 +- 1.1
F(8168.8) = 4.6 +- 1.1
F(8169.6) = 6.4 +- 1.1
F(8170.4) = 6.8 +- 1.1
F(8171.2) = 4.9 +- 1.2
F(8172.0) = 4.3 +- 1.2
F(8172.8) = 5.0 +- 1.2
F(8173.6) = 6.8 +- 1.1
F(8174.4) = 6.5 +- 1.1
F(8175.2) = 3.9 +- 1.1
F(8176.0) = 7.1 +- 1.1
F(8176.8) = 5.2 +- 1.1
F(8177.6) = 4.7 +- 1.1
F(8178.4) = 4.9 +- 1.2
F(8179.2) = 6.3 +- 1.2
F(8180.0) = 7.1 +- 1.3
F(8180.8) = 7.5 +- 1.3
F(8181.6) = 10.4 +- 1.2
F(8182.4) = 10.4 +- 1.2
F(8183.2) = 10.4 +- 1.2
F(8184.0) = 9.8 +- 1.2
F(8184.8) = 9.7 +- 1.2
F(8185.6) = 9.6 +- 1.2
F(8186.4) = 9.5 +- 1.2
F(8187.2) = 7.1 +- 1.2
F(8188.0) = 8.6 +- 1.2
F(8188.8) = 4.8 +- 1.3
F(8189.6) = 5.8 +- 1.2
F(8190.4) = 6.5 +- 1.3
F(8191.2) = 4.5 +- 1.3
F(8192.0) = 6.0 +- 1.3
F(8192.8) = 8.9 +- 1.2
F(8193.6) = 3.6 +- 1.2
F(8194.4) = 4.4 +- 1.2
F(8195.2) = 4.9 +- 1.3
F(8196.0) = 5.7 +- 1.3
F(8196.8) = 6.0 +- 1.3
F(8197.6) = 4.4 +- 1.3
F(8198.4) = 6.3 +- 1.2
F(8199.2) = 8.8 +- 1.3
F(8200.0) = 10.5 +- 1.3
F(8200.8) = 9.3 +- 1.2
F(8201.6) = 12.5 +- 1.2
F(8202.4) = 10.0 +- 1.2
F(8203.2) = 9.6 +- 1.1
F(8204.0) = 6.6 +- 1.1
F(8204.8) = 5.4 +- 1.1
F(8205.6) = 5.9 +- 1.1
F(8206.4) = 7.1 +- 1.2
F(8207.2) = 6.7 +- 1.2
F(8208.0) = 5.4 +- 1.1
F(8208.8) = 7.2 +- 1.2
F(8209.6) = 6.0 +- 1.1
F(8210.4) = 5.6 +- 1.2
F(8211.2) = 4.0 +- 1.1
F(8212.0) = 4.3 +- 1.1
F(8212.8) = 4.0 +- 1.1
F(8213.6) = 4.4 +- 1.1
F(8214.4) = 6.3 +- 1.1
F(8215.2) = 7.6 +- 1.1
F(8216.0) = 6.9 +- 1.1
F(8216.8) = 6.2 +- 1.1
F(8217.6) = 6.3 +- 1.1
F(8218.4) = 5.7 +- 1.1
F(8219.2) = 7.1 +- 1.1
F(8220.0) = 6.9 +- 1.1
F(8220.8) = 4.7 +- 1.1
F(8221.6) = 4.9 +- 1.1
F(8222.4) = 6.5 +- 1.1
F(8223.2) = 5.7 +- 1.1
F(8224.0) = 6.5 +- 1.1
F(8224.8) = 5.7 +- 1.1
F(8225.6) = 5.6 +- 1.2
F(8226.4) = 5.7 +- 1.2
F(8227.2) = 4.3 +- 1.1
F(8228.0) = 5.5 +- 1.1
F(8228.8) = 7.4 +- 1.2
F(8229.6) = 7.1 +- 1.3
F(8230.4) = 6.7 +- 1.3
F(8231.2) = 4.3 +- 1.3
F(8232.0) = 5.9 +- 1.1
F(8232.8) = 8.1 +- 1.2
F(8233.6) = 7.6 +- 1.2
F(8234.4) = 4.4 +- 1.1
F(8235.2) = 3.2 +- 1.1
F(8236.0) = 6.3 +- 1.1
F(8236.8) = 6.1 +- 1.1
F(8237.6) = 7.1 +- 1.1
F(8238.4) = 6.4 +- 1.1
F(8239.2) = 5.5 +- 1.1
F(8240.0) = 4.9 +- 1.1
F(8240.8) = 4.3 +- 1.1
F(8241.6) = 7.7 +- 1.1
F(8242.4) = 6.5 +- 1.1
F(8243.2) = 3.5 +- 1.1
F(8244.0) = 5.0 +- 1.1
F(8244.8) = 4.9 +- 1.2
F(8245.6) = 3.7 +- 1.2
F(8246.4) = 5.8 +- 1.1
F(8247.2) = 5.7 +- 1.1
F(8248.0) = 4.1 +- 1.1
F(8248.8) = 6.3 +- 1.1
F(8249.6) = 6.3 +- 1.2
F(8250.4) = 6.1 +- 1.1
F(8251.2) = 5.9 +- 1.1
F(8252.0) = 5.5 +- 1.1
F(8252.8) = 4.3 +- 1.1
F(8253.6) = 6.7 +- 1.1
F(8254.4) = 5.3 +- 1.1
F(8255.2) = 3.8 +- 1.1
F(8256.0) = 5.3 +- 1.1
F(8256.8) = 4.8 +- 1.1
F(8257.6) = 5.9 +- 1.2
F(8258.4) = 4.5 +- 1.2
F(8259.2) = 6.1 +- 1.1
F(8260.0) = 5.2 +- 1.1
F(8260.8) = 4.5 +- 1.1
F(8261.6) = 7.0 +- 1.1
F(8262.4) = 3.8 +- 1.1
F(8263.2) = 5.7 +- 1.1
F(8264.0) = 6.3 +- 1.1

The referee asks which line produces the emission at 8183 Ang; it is [S II]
